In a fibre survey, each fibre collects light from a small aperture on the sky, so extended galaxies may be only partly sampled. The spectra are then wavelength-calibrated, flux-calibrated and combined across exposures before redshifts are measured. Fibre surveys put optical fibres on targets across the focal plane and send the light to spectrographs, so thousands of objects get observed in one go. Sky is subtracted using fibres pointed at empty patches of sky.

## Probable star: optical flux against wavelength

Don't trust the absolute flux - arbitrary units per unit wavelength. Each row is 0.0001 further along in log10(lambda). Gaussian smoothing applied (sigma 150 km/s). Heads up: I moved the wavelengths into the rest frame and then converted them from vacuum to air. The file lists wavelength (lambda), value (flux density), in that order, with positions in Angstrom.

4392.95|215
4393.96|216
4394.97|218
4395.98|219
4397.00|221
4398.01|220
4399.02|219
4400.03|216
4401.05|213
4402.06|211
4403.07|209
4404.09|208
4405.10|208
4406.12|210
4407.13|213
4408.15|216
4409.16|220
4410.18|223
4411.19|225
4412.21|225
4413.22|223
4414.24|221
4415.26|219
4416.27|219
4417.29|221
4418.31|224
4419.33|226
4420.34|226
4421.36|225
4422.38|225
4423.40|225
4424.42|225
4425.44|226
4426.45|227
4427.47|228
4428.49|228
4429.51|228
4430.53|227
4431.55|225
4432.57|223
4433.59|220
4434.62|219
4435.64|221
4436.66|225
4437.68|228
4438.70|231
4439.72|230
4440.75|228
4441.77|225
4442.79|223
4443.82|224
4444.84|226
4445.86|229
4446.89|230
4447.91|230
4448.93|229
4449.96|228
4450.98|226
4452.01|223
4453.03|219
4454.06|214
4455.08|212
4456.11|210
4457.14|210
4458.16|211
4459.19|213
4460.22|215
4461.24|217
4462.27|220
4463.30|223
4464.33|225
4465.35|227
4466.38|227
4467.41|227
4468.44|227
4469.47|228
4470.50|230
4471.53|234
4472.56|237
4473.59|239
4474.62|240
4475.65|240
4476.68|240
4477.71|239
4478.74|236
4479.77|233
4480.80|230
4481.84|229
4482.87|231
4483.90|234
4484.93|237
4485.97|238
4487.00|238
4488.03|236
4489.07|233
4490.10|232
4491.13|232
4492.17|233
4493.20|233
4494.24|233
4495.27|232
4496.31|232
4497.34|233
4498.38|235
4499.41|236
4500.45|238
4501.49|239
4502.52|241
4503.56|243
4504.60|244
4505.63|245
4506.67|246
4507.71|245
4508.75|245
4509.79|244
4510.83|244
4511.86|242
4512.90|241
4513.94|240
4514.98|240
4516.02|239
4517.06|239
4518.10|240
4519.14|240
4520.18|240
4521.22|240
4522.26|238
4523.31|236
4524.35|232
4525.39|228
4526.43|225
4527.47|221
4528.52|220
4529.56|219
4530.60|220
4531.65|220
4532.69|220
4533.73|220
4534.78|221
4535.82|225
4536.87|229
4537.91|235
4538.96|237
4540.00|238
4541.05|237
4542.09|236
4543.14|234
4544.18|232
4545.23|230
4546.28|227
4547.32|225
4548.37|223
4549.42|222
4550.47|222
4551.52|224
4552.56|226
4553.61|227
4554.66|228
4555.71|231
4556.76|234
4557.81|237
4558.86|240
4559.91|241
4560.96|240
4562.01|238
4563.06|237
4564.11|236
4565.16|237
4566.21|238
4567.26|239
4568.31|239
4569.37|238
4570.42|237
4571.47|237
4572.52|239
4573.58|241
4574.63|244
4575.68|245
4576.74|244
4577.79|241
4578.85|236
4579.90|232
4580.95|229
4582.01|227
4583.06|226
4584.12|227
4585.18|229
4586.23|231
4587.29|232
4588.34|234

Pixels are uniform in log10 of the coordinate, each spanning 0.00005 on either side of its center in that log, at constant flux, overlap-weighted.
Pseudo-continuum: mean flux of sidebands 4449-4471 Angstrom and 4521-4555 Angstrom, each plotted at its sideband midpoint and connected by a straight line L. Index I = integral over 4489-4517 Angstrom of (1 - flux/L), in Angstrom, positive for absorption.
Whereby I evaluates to -1.76 Angstrom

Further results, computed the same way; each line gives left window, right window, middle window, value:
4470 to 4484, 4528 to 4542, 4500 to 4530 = -1.06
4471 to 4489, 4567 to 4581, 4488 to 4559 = 1.23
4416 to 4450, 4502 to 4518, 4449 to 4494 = 1.16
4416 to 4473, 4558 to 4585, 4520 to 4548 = 0.51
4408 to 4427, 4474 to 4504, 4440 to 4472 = 0.96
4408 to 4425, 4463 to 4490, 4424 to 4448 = 0.02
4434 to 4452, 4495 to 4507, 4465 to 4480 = -0.07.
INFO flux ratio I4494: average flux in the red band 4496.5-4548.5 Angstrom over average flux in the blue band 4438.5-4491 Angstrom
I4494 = 1.03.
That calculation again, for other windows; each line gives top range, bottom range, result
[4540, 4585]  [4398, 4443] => 1.05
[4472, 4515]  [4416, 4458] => 1.06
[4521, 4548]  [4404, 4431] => 1.03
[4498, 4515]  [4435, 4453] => 1.07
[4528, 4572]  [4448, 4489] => 1.01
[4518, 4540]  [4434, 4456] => 1.02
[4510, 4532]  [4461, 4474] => 1.03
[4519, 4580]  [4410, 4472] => 1.04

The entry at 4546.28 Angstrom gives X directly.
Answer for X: 227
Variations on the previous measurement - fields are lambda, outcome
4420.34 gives 226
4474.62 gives 240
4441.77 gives 225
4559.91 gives 241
